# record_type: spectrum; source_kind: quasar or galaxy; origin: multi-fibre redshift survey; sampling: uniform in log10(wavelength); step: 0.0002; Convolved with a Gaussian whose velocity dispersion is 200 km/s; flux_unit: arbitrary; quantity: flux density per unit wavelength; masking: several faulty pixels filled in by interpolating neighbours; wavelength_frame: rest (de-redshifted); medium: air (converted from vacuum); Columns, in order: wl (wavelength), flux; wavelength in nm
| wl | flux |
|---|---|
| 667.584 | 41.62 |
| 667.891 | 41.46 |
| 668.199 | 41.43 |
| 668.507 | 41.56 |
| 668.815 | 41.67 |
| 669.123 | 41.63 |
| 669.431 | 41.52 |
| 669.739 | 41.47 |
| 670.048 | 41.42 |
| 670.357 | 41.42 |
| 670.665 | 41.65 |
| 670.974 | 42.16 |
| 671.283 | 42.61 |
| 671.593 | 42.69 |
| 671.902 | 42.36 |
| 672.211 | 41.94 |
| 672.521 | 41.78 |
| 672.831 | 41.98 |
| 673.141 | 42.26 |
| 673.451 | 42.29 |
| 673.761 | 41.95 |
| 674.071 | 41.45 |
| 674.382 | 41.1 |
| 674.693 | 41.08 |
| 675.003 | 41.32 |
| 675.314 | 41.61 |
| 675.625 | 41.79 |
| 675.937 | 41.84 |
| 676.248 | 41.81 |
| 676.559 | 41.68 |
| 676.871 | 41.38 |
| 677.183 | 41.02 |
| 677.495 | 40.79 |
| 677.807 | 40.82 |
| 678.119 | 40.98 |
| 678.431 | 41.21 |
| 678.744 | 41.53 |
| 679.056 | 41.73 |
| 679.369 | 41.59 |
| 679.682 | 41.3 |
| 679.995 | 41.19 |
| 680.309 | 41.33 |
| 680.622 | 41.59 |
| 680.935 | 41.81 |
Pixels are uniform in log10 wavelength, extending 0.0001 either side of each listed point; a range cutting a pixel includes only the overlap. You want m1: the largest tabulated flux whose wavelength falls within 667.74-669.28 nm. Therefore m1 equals 41.67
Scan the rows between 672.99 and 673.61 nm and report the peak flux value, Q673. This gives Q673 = 42.29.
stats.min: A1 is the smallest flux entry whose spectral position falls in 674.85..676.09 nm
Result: 41.32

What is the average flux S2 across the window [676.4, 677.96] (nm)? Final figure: 41.1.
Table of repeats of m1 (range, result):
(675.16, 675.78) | 41.79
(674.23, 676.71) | 41.84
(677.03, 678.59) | 41.21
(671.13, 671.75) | 42.69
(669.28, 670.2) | 41.52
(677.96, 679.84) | 41.73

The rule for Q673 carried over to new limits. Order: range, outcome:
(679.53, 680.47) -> 41.33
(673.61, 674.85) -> 41.95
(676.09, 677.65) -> 41.81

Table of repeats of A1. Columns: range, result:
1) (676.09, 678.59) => 40.79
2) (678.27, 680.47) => 41.19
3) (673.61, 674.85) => 41.08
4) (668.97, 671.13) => 41.42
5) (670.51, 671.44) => 41.65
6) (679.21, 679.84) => 41.3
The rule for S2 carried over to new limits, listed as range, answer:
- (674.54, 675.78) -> 41.5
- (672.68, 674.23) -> 42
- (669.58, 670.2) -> 41.4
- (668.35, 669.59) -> 41.6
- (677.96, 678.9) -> 41.3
